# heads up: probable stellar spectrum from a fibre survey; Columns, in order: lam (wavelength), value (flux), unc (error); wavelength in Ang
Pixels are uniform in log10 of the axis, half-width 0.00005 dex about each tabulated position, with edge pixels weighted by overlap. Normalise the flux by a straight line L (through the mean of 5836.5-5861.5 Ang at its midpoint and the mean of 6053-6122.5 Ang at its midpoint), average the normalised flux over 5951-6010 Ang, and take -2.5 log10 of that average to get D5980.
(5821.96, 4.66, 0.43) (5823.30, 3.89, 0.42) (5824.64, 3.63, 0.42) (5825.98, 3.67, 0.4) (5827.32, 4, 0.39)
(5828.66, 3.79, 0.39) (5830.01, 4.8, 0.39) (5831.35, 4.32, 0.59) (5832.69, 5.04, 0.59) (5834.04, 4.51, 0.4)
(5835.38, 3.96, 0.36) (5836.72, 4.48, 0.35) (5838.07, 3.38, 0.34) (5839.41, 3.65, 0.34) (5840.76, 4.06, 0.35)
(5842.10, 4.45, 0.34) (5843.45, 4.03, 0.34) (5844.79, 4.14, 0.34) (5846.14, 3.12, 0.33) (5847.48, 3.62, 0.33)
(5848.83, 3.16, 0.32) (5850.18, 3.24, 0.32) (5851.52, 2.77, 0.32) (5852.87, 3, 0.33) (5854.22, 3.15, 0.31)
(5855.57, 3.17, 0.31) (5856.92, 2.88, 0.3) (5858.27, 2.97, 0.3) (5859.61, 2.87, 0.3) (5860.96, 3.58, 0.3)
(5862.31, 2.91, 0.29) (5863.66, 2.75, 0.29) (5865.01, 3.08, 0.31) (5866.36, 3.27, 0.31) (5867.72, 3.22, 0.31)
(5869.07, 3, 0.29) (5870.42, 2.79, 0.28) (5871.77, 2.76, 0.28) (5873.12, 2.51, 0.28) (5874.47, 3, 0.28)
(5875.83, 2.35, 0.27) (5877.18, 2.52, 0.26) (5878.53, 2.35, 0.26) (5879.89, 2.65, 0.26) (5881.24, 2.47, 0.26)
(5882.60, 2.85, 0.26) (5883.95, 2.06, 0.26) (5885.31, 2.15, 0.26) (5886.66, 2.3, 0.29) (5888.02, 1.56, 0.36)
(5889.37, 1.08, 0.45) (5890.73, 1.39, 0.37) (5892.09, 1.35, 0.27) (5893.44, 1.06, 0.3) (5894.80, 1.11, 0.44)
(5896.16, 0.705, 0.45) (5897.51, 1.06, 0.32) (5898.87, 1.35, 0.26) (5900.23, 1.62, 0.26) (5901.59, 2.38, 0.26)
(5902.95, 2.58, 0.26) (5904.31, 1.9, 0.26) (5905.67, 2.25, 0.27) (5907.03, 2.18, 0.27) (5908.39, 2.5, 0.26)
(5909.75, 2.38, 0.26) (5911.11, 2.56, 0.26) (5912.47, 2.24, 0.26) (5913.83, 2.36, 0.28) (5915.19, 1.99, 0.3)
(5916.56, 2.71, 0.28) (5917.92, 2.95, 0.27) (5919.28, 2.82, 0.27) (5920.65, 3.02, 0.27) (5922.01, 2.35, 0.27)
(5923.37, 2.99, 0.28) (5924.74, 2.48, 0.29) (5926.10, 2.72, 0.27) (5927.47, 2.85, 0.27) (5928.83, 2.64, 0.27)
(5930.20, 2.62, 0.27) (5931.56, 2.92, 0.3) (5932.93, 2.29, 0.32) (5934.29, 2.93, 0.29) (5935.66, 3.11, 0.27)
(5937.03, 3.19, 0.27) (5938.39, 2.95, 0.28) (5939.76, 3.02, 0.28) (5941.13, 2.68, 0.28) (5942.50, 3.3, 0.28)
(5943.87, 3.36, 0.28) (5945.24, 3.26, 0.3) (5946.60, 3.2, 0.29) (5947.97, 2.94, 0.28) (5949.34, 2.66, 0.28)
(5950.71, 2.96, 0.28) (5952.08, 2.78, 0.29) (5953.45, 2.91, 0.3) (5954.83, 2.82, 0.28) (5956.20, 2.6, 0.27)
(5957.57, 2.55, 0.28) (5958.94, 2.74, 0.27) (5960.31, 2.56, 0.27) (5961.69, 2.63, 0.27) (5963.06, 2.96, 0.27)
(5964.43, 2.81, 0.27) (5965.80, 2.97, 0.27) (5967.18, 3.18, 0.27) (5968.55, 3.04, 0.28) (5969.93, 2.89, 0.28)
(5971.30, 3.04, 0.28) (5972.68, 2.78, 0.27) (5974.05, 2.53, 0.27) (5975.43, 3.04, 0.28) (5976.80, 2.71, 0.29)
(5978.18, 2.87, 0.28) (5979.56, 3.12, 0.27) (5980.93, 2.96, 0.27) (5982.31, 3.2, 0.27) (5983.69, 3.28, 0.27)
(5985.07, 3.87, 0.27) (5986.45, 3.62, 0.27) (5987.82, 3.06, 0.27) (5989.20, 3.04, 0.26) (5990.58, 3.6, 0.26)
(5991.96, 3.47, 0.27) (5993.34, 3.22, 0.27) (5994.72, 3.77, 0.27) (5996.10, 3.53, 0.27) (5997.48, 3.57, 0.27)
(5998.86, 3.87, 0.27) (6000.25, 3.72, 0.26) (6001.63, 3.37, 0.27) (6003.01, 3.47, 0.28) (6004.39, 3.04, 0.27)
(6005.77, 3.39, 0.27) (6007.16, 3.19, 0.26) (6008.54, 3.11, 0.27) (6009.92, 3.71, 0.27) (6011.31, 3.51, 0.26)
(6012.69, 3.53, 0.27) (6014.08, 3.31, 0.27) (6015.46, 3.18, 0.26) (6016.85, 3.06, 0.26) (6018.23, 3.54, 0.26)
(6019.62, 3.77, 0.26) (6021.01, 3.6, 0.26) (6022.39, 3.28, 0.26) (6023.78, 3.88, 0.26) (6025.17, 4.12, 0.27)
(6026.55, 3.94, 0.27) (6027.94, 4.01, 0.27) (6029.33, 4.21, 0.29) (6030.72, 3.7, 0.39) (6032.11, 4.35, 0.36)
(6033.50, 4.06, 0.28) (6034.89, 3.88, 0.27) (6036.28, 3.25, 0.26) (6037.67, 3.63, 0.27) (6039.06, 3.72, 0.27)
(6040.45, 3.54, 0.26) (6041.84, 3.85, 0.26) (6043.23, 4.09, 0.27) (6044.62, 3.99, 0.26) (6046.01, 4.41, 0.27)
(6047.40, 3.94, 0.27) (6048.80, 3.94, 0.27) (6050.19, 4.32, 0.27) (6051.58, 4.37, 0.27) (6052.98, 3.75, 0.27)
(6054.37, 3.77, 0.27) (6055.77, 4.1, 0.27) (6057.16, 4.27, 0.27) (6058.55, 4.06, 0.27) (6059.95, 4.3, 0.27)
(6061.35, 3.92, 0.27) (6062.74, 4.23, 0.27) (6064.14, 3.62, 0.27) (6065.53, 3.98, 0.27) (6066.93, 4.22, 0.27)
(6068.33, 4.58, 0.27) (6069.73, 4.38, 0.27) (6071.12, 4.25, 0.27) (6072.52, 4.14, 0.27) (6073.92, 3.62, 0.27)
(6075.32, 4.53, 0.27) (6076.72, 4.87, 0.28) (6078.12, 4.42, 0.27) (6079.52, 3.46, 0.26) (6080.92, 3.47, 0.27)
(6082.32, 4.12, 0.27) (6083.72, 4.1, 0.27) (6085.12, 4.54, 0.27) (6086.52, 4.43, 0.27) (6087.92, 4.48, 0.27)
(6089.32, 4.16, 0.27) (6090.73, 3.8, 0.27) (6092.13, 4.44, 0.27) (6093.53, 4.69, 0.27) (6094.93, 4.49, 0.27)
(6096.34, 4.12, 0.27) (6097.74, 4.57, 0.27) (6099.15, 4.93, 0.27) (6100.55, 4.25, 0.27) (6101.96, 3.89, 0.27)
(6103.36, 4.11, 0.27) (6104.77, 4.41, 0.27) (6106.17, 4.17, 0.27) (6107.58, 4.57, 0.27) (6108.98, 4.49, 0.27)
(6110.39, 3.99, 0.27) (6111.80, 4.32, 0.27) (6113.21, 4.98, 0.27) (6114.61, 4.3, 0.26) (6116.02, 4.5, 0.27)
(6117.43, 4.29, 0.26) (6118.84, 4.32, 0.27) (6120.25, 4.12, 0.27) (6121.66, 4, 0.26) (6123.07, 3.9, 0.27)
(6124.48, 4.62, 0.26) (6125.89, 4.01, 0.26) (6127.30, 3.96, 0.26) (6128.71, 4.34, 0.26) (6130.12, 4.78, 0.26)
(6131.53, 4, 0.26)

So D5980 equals 0.24 mag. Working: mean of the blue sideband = 3.44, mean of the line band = 3.12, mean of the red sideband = 4.24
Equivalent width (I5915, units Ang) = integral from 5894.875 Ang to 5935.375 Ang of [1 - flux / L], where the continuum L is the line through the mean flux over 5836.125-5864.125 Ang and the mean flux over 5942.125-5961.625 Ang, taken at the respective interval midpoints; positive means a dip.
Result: 9.5 Ang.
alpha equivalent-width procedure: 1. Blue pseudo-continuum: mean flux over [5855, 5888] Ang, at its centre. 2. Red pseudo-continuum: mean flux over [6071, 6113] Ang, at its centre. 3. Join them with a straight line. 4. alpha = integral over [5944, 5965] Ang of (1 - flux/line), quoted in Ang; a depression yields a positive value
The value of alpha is 3.0 Ang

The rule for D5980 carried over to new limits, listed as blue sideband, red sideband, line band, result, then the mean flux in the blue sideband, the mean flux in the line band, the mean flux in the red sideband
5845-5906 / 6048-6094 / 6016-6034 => -0.01 mag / 2.45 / 3.8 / 4.16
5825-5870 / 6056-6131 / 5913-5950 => 0.32 mag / 3.57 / 2.82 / 4.25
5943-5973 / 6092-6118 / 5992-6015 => -0.03 mag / 2.9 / 3.45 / 4.4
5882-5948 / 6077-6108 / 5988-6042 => -0.05 mag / 2.37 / 3.58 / 4.26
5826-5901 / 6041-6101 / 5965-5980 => 0.22 mag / 2.9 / 2.92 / 4.18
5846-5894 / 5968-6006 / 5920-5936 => 0.08 mag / 2.64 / 2.74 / 3.25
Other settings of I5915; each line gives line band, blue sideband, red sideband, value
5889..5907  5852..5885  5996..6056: 8.7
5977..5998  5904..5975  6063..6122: -0.6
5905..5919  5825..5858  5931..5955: 3.4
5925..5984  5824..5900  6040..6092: 9.8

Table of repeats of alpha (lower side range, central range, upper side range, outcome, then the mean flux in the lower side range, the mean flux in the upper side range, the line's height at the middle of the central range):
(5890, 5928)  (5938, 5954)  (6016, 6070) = -2.3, 2.13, 3.93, 2.63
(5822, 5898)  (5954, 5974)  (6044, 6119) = 4.3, 3.01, 4.23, 3.58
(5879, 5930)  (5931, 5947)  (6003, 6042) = -2.7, 2.16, 3.61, 2.58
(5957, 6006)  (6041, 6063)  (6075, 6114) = -1.1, 3.15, 4.31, 3.88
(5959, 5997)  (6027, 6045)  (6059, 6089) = -0.6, 3.1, 4.17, 3.75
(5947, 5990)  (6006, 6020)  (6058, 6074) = 0.4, 2.94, 4.13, 3.48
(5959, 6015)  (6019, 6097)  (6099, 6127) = -4.9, 3.21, 4.29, 3.82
